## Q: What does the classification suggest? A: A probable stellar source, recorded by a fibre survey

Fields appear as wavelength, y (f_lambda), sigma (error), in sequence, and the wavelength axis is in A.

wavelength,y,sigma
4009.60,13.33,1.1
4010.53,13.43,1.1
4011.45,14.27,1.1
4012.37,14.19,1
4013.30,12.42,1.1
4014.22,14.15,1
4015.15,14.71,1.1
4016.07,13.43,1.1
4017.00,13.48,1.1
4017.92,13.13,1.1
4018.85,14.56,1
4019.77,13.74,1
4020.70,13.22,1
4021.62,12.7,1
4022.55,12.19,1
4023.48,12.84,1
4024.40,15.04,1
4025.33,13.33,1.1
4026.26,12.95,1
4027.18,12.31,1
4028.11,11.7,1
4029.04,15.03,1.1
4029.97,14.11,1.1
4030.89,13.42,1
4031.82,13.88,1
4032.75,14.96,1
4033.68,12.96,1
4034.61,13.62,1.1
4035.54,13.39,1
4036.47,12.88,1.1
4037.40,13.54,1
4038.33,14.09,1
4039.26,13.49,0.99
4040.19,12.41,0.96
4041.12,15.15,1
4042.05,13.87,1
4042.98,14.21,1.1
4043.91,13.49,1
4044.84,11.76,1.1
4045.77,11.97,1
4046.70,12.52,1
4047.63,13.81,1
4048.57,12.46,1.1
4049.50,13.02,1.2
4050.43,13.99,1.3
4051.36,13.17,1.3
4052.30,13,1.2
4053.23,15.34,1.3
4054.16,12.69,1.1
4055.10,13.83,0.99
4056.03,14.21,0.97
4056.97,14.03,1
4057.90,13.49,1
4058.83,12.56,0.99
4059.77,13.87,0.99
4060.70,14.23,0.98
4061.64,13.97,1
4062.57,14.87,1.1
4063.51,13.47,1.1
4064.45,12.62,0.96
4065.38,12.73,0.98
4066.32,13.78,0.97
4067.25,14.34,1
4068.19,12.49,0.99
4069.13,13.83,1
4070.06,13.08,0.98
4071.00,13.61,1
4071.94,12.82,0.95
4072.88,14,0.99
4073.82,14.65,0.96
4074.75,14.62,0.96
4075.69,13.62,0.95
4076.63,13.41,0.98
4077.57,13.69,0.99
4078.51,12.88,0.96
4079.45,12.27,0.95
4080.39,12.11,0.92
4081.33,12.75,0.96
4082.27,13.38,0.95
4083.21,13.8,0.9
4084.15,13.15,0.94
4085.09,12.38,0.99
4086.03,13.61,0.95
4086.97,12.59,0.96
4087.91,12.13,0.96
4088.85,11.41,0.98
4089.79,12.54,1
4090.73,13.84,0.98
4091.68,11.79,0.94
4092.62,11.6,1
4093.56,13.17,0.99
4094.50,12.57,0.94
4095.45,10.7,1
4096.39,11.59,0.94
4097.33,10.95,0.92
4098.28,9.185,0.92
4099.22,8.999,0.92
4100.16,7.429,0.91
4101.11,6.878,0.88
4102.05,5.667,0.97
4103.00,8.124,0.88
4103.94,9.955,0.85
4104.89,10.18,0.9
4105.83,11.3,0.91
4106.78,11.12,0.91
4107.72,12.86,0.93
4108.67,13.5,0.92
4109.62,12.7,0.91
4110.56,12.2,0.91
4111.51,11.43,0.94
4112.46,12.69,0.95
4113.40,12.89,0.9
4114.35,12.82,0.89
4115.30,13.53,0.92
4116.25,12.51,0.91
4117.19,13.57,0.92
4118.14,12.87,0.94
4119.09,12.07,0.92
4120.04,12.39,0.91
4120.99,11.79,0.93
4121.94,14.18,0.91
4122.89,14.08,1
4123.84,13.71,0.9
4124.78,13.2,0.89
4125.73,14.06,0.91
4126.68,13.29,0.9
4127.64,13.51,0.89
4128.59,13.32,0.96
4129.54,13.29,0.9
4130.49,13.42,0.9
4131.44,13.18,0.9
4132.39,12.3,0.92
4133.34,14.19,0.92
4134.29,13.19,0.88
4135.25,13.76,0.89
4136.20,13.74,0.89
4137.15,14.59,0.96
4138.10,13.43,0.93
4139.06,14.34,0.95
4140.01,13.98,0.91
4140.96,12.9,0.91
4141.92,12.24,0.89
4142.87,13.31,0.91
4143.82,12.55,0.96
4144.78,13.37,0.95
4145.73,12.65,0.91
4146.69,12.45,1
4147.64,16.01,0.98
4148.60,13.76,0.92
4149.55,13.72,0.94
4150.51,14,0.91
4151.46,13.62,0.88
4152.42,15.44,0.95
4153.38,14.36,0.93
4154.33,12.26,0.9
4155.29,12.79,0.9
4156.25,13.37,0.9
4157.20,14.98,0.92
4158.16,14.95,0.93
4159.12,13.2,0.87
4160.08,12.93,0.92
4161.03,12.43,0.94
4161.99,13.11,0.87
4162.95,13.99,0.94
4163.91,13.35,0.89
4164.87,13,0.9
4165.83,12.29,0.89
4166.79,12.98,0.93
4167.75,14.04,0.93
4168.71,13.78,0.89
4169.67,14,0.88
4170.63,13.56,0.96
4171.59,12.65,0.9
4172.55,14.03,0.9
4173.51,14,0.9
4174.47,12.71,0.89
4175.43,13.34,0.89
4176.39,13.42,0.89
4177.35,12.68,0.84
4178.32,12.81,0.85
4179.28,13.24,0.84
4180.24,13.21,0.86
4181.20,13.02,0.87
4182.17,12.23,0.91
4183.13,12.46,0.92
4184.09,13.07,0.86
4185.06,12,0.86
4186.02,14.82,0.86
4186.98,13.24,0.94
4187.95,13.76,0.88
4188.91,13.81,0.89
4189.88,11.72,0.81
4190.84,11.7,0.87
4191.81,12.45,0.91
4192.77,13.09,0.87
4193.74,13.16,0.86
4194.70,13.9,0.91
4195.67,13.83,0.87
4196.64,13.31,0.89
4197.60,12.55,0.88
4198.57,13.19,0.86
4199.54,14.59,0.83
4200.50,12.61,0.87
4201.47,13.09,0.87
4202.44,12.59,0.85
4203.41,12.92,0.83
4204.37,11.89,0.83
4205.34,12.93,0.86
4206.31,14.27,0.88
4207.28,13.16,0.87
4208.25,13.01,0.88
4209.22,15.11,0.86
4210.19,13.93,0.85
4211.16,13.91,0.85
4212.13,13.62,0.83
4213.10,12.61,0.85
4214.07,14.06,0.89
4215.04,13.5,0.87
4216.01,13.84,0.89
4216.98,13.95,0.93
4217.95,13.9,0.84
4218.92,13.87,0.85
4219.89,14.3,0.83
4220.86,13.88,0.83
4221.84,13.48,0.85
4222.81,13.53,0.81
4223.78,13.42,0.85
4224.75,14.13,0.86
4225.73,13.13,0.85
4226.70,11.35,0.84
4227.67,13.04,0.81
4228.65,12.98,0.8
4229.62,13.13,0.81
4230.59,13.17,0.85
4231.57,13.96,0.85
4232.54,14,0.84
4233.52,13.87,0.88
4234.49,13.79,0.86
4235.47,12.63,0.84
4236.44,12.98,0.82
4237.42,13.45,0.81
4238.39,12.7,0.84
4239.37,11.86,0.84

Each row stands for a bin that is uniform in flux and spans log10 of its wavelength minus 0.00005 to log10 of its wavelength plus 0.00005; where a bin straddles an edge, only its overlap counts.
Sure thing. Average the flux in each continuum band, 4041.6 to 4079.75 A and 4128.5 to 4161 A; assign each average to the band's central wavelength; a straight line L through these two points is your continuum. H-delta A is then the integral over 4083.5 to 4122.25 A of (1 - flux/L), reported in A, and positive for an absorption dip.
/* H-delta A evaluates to 5.4 A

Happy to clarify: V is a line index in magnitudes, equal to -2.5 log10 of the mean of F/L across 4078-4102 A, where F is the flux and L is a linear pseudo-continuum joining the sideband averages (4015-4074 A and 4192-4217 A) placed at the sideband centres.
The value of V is 0.157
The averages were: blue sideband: 13.5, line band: 11.6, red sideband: 13.4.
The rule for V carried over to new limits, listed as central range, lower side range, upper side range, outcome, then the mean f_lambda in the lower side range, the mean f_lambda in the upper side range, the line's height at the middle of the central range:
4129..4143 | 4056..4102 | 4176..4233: -0.05 mag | 12.6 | 13.3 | 12.9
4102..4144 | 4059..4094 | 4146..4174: 0.06 mag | 13.2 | 13.6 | 13.4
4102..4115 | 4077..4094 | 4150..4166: 0.14 mag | 12.7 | 13.6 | 13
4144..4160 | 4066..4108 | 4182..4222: -0.08 mag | 12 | 13.3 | 12.8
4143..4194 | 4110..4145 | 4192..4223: 0.00 mag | 13.2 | 13.5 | 13.3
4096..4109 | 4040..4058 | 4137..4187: 0.34 mag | 13.4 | 13.4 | 13.4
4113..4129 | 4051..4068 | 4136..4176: 0.03 mag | 13.7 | 13.5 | 13.6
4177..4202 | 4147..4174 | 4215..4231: 0.04 mag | 13.7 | 13.5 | 13.6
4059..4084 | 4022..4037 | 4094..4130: -0.08 mag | 13.4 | 11.8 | 12.6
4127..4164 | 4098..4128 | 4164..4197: -0.09 mag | 11.7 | 13.2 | 12.4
